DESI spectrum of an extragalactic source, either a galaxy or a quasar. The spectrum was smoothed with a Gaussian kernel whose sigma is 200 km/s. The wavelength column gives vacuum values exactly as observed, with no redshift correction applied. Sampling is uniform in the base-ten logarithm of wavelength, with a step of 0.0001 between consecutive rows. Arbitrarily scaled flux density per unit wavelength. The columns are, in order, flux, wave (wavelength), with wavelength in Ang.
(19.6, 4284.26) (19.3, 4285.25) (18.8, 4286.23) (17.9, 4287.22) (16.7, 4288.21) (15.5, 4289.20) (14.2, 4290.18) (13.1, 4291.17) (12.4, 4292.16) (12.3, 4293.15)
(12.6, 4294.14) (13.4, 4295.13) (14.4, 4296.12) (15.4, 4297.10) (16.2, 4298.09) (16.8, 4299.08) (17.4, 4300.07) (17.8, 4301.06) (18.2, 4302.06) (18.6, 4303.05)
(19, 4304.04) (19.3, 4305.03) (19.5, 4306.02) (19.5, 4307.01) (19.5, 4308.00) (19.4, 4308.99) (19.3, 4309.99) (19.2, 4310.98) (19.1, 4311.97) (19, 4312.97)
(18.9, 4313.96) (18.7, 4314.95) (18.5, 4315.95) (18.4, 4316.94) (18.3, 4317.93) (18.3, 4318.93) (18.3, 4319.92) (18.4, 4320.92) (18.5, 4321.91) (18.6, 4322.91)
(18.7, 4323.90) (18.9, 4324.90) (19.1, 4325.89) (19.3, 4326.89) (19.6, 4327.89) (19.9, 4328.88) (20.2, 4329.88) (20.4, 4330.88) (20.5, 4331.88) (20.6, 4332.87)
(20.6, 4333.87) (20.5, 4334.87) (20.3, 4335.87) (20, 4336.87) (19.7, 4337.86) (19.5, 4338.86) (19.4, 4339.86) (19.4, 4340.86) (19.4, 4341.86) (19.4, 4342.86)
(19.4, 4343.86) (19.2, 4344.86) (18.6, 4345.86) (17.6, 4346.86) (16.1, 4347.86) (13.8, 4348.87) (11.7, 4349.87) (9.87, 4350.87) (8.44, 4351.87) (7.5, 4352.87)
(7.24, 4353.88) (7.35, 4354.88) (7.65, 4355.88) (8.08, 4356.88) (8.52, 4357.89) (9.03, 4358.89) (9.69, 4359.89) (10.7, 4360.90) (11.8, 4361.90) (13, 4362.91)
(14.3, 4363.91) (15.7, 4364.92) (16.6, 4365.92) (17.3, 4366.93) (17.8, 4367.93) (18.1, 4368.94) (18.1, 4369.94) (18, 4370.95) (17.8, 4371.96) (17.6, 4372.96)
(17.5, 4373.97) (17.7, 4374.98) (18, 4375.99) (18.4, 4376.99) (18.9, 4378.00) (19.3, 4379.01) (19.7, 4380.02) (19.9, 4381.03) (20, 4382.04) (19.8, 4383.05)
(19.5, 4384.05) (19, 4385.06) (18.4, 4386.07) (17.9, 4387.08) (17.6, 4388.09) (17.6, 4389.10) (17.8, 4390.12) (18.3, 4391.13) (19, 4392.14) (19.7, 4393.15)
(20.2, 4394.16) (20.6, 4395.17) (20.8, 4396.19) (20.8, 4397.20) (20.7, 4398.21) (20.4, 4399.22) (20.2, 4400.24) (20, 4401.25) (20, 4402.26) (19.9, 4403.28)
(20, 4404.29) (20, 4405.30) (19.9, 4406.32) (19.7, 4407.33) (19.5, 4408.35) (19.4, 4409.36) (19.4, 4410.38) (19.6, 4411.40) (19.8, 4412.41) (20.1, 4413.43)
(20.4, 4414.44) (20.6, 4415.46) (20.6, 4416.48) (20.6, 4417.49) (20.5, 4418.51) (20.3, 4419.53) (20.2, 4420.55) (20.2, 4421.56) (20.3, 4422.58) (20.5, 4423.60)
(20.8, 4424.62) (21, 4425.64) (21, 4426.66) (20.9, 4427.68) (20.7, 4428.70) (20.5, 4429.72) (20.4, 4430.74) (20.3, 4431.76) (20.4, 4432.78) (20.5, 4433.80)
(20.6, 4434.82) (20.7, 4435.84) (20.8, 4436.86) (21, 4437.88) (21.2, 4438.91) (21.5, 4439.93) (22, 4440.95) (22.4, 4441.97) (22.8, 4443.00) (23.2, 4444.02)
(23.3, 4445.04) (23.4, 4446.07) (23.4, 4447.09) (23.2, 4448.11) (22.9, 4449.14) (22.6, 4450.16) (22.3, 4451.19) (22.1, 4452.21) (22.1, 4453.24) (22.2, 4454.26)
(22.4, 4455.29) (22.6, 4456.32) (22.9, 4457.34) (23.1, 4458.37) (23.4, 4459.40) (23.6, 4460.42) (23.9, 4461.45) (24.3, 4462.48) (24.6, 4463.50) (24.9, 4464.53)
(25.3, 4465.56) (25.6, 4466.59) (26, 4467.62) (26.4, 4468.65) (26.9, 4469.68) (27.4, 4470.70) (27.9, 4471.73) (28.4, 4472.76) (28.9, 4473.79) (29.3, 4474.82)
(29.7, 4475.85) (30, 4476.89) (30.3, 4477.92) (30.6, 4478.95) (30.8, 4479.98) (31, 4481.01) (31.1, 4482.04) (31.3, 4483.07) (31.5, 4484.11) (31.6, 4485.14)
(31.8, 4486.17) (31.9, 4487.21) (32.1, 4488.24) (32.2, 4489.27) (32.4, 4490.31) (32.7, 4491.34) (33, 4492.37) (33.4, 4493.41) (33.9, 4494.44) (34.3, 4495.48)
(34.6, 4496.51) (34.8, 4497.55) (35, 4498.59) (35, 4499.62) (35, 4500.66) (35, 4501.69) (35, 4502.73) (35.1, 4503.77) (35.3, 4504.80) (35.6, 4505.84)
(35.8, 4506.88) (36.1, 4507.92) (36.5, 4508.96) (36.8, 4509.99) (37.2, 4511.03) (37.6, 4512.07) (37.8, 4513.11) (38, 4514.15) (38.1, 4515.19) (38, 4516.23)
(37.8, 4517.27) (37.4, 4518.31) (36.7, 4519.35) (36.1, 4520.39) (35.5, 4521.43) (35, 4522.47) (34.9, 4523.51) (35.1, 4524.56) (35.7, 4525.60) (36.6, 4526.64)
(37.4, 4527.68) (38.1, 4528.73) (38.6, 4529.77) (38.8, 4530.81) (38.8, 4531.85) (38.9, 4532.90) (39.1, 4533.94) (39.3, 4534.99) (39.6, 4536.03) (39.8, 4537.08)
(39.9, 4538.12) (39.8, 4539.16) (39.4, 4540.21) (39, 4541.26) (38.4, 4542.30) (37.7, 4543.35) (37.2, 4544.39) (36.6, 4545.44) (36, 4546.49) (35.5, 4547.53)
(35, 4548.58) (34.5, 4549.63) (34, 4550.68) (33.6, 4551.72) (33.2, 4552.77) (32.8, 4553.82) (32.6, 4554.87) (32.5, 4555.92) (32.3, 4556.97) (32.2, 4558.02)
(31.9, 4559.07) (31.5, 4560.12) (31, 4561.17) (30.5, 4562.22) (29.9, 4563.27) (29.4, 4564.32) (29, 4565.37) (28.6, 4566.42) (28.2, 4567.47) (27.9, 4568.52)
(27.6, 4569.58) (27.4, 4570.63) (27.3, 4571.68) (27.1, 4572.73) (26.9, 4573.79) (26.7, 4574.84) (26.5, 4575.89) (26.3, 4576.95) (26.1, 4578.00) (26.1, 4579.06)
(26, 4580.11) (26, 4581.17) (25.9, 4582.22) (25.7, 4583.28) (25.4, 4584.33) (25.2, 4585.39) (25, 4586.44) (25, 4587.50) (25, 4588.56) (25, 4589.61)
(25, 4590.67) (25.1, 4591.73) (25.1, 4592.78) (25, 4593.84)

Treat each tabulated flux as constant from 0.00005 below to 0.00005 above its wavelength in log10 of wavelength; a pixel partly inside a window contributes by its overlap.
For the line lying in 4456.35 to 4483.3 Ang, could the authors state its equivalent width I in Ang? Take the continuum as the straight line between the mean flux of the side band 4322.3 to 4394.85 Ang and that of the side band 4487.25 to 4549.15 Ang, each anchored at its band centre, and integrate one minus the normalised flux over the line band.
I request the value 3.1 Ang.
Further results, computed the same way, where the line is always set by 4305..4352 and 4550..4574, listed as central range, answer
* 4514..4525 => -3.24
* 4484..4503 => -4.60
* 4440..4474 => 1.42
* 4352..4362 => 5.70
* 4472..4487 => -2.41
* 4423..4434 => 1.40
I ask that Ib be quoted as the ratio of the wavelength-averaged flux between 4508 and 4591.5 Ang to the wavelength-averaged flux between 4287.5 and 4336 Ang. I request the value 1.83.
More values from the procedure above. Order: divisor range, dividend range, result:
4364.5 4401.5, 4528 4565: 1.90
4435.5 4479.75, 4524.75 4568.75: 1.43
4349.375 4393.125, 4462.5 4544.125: 2.23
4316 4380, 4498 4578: 2.09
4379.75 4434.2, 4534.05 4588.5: 1.57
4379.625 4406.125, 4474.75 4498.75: 1.64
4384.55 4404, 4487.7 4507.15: 1.76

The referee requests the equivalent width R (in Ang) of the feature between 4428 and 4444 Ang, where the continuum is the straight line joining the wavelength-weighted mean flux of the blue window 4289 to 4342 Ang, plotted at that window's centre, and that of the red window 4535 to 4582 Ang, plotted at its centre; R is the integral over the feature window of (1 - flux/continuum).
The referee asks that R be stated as 2.5 Ang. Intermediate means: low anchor 18.2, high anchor 32.1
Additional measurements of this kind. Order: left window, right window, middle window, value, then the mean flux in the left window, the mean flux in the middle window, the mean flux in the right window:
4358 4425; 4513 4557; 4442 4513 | 1.1 Ang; 18.5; 29.2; 36.8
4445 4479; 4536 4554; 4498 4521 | -3.3 Ang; 25.1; 36.4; 36.8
